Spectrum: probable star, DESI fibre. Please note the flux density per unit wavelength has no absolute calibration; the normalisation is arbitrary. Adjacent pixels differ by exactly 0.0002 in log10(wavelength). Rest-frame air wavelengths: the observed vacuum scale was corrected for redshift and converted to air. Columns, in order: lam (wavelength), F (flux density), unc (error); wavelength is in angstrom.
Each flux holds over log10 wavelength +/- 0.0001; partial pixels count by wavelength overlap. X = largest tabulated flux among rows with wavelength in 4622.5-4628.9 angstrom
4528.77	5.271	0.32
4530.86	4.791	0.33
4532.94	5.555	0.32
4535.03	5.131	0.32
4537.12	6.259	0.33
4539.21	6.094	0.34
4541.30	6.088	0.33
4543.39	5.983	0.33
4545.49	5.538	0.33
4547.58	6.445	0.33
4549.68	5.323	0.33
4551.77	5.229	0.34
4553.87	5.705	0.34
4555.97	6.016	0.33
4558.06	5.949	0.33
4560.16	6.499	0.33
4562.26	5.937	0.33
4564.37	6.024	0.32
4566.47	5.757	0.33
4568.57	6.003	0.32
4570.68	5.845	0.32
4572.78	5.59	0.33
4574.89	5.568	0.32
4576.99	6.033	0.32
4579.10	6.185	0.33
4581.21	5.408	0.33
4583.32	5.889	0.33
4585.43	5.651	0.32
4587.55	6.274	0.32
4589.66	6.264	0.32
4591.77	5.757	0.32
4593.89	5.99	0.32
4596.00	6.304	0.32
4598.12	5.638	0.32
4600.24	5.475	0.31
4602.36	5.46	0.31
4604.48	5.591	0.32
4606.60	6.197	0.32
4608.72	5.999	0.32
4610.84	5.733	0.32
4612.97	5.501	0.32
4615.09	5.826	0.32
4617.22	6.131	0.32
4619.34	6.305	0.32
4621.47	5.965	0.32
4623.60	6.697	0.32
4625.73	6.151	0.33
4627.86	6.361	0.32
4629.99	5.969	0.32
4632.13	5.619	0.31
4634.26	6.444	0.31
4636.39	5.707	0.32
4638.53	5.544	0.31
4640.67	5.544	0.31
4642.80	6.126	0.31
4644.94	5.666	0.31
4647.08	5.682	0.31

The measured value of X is 6.697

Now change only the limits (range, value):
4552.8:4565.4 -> 6.499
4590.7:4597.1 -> 6.304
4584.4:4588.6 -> 6.274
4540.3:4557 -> 6.445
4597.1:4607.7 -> 6.197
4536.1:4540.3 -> 6.259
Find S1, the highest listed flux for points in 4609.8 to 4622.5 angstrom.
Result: 6.305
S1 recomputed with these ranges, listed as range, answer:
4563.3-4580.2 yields 6.185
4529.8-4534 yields 5.555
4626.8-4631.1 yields 6.361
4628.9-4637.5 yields 6.444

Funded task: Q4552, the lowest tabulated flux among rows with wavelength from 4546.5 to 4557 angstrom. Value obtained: 5.229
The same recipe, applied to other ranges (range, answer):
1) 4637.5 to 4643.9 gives 5.544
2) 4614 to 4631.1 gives 5.826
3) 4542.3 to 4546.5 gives 5.538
